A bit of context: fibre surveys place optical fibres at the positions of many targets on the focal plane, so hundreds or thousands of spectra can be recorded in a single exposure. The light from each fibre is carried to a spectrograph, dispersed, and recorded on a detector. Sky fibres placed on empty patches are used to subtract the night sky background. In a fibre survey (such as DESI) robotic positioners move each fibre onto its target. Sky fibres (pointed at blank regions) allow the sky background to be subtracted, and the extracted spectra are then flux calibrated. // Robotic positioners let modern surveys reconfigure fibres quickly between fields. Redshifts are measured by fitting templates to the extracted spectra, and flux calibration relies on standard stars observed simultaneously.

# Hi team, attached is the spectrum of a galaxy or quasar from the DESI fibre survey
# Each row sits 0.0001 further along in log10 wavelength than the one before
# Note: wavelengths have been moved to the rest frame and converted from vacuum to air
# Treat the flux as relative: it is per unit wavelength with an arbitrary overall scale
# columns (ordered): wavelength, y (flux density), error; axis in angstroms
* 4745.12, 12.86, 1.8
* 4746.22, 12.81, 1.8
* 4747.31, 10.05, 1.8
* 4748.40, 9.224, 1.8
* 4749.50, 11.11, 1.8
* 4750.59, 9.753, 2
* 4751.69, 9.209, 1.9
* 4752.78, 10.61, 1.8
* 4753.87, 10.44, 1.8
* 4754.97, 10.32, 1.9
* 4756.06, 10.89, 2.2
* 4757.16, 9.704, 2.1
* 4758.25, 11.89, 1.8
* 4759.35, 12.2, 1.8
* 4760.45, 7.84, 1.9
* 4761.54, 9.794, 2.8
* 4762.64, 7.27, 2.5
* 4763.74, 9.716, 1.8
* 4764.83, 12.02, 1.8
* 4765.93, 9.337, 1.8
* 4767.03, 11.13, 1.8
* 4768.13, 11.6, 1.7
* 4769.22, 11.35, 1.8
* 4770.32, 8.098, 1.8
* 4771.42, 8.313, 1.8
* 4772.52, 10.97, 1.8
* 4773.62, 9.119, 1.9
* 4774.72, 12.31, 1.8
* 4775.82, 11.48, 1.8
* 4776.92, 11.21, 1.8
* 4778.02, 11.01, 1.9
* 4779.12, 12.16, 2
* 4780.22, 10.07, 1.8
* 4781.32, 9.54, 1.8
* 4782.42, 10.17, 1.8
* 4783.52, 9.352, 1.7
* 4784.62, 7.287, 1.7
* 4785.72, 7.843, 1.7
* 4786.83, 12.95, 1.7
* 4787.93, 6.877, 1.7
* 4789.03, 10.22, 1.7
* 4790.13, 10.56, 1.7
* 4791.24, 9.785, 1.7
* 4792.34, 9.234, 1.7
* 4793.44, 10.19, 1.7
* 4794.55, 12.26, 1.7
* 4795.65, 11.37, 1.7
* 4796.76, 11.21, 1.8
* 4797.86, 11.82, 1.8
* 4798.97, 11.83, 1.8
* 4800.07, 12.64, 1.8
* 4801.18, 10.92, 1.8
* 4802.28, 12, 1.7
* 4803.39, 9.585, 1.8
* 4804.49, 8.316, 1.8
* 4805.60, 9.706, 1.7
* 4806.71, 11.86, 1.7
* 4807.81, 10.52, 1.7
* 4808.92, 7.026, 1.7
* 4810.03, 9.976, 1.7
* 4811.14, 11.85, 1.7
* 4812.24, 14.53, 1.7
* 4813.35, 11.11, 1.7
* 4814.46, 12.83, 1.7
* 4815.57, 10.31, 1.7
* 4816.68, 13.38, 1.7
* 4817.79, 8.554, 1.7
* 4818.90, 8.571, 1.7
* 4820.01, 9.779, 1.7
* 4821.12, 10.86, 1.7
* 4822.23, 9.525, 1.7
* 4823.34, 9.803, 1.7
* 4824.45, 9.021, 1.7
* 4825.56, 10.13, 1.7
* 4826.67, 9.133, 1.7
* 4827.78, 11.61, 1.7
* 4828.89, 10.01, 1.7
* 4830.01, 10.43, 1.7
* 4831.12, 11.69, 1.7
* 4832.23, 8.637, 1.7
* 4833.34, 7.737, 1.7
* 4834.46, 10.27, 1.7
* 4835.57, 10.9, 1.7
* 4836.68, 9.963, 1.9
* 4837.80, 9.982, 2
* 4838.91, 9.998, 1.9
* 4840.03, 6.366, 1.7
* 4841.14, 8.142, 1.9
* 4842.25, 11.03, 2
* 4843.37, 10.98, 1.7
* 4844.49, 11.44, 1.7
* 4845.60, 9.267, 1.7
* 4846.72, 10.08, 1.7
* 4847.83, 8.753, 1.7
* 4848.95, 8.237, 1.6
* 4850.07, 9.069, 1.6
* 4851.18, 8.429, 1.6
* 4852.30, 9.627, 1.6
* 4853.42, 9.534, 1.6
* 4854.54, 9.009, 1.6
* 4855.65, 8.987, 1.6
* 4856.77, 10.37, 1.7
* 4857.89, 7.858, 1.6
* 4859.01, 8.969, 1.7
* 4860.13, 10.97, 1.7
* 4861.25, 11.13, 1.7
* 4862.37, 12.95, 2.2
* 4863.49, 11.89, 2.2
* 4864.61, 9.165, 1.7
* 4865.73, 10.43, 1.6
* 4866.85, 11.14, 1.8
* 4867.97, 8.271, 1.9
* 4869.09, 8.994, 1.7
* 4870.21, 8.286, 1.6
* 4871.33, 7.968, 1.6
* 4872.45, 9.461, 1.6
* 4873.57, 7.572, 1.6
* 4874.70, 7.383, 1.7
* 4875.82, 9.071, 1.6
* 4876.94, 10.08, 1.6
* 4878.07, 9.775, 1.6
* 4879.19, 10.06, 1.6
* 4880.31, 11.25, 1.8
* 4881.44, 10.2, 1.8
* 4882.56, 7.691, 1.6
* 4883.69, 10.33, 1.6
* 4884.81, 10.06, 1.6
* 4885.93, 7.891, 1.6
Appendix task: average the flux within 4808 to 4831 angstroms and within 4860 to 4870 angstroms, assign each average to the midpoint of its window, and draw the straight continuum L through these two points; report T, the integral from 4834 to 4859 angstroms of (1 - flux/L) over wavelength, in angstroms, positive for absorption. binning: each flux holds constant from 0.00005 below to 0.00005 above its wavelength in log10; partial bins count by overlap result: 2.4 angstroms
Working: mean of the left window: 10.4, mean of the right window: 10.5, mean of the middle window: 9.45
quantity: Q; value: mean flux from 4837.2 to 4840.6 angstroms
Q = 8.78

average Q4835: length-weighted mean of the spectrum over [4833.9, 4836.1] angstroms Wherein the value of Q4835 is 10.6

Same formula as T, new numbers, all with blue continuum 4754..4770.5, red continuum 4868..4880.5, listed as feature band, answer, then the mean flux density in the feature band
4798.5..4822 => -2.49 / 10.7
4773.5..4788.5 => -0.11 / 10.1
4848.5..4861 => -0.05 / 9.24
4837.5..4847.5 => -0.35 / 9.68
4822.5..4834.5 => -0.41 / 9.83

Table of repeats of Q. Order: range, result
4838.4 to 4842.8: 8.88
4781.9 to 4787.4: 9.51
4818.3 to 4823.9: 9.7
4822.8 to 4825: 9.41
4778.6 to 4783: 10.5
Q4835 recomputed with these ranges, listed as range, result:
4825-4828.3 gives 10.3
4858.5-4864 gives 11.2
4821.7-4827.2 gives 9.53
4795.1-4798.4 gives 11.5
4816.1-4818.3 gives 11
